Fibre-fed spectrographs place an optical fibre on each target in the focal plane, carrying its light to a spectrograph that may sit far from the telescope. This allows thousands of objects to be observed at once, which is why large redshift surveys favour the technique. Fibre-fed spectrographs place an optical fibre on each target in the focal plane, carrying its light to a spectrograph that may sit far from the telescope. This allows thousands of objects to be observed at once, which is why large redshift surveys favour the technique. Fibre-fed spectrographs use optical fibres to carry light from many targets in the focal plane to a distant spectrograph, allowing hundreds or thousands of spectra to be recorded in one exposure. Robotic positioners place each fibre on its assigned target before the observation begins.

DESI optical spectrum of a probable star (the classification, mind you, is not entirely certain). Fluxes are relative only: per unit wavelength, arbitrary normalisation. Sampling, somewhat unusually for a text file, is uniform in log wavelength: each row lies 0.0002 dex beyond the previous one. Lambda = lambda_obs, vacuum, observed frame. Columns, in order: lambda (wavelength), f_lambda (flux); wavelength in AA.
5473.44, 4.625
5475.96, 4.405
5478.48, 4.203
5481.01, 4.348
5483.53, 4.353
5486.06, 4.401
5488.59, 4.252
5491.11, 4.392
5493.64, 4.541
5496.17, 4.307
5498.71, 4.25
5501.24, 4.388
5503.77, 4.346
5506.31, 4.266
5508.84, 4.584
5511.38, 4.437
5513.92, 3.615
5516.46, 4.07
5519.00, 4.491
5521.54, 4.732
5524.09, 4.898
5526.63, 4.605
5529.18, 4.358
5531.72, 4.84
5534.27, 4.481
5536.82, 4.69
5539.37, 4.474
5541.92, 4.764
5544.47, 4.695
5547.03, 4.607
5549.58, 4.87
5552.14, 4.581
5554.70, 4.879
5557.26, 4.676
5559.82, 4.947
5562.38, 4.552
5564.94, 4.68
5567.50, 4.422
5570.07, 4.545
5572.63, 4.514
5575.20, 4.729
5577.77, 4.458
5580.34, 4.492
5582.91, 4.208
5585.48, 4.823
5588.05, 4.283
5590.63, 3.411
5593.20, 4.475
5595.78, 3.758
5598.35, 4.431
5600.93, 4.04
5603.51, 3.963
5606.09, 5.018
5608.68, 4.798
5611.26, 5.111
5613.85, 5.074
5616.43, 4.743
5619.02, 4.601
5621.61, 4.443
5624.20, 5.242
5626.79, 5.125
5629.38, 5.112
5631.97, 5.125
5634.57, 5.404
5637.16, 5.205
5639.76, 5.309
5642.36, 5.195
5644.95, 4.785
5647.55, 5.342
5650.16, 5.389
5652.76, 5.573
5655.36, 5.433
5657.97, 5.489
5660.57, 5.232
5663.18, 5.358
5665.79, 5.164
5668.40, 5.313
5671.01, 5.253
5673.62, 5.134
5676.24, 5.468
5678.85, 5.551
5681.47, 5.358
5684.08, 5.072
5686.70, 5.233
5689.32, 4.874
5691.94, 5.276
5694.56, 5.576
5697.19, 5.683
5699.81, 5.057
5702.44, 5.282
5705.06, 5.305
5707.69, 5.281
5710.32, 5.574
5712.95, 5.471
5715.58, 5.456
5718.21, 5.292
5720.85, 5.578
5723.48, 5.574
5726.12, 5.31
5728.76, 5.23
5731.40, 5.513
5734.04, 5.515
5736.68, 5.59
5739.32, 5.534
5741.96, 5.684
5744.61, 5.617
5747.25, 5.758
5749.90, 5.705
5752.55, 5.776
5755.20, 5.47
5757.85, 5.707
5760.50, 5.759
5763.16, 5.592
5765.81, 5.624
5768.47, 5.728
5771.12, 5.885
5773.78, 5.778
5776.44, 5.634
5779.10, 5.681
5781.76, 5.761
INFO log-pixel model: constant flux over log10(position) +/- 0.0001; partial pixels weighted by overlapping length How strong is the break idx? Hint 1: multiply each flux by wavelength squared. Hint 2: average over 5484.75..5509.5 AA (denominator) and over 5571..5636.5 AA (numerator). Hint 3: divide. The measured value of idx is 1.10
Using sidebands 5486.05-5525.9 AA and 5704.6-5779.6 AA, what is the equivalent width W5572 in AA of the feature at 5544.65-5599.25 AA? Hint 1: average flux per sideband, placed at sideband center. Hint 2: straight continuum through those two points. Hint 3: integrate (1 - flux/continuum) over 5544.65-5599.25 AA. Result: 2.4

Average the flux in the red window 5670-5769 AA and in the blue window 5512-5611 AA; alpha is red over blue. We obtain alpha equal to 1.21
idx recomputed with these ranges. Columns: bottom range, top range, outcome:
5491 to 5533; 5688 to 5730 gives 1.30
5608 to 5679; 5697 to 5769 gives 1.10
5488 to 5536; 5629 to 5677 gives 1.26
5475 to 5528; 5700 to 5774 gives 1.38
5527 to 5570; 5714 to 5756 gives 1.27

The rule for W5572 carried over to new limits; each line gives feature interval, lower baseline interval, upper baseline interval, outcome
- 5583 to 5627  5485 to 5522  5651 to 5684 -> 3.89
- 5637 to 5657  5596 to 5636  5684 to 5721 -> -1.21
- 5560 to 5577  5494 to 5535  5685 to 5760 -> 0.34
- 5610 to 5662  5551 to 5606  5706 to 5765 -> -3.28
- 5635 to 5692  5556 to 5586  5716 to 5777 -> -1.77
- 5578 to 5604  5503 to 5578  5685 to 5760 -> 3.27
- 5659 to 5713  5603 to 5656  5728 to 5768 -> 0.15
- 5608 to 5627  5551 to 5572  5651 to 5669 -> 0.68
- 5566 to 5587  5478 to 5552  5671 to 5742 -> 1.03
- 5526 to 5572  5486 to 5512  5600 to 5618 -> -1.31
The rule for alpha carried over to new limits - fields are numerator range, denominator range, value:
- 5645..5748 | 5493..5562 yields 1.19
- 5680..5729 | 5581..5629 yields 1.18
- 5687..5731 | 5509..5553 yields 1.18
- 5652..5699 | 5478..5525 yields 1.22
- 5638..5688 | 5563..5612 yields 1.20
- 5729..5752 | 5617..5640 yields 1.11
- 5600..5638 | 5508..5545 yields 1.08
